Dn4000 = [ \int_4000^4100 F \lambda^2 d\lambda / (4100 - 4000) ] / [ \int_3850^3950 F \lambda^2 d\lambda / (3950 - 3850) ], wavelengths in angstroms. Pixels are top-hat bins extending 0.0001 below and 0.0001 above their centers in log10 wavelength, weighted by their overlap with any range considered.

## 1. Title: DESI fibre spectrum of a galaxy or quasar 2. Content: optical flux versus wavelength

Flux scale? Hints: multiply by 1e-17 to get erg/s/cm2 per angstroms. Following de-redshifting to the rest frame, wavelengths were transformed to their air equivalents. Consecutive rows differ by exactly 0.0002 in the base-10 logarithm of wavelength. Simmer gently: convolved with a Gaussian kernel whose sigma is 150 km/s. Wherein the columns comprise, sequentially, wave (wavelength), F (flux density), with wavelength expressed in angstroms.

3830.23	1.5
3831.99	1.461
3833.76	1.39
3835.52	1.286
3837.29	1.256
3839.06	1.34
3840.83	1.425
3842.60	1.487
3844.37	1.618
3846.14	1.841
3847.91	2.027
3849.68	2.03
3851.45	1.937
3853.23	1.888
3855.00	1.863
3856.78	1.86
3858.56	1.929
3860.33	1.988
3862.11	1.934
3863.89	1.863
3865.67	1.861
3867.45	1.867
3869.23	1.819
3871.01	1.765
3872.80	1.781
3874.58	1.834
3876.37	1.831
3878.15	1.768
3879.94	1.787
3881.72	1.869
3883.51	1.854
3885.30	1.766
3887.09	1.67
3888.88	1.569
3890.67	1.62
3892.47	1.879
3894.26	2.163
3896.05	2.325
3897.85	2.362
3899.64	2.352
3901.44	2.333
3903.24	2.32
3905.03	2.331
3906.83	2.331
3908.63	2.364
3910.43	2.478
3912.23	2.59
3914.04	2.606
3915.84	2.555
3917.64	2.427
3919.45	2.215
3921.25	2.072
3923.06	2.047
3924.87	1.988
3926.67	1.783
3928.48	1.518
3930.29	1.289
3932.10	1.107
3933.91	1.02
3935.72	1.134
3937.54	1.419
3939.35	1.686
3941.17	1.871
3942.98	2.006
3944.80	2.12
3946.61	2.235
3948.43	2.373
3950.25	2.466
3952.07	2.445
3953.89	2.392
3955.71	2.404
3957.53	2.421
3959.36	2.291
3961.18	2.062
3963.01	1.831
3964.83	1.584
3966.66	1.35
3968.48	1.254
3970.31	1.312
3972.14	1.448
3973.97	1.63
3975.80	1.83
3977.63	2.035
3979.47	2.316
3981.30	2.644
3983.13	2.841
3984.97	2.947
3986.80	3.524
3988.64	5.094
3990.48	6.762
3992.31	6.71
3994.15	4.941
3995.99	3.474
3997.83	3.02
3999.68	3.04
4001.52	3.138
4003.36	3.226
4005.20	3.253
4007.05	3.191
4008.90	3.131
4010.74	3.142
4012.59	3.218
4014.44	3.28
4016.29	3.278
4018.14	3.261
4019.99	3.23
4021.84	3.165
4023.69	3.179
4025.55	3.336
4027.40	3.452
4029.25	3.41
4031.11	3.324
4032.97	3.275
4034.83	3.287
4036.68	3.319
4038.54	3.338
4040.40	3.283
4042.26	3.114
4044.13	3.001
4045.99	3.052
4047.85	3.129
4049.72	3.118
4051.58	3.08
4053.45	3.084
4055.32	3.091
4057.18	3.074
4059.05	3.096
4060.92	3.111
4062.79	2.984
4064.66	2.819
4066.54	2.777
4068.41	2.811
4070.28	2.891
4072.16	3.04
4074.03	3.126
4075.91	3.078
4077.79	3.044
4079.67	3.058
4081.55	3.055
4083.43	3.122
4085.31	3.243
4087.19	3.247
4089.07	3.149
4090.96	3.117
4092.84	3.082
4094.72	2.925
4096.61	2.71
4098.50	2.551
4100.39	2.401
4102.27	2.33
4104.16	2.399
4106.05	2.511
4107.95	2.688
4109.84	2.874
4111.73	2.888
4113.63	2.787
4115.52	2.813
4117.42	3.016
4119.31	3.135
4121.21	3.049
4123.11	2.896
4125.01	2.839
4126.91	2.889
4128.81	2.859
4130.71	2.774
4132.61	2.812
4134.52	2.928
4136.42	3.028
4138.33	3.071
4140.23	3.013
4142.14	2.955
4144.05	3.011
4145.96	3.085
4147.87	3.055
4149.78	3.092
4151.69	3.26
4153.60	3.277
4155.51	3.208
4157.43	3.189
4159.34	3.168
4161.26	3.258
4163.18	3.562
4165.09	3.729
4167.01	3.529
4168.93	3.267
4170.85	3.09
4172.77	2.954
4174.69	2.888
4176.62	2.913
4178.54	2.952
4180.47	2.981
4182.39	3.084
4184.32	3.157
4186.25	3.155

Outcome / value 1.7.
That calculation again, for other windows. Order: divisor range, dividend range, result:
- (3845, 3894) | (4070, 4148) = 1.78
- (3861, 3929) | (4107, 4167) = 1.68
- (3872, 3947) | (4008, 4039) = 1.77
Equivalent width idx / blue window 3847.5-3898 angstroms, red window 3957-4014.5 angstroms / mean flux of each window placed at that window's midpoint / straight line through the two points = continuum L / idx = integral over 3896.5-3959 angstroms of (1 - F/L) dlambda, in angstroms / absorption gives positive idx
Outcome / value 7.4 angstroms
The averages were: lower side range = 1.88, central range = 2.09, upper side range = 2.94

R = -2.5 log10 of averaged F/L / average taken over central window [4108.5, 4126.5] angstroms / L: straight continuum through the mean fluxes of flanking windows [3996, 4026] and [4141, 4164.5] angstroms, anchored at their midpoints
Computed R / 0.10 mag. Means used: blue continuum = 3.2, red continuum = 3.18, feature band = 2.92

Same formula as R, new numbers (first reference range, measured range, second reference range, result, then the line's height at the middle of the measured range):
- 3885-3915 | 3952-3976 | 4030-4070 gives 0.353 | 2.58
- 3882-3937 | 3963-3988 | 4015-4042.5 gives 0.296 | 2.71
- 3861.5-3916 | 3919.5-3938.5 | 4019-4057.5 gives 0.437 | 2.36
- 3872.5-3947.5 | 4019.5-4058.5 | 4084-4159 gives -0.249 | 2.55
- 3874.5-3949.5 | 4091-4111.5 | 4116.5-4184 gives 0.069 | 2.85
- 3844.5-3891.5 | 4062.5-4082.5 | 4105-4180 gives -0.092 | 2.73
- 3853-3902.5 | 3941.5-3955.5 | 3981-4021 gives 0.268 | 2.92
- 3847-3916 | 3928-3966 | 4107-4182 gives 0.204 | 2.28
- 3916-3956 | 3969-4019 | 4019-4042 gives -0.165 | 2.76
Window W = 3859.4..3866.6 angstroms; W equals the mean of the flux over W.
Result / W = 1.91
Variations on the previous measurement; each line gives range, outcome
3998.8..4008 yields 3.17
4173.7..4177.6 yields 2.9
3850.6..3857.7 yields 1.88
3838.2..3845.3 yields 1.47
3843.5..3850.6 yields 1.88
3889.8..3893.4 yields 1.75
